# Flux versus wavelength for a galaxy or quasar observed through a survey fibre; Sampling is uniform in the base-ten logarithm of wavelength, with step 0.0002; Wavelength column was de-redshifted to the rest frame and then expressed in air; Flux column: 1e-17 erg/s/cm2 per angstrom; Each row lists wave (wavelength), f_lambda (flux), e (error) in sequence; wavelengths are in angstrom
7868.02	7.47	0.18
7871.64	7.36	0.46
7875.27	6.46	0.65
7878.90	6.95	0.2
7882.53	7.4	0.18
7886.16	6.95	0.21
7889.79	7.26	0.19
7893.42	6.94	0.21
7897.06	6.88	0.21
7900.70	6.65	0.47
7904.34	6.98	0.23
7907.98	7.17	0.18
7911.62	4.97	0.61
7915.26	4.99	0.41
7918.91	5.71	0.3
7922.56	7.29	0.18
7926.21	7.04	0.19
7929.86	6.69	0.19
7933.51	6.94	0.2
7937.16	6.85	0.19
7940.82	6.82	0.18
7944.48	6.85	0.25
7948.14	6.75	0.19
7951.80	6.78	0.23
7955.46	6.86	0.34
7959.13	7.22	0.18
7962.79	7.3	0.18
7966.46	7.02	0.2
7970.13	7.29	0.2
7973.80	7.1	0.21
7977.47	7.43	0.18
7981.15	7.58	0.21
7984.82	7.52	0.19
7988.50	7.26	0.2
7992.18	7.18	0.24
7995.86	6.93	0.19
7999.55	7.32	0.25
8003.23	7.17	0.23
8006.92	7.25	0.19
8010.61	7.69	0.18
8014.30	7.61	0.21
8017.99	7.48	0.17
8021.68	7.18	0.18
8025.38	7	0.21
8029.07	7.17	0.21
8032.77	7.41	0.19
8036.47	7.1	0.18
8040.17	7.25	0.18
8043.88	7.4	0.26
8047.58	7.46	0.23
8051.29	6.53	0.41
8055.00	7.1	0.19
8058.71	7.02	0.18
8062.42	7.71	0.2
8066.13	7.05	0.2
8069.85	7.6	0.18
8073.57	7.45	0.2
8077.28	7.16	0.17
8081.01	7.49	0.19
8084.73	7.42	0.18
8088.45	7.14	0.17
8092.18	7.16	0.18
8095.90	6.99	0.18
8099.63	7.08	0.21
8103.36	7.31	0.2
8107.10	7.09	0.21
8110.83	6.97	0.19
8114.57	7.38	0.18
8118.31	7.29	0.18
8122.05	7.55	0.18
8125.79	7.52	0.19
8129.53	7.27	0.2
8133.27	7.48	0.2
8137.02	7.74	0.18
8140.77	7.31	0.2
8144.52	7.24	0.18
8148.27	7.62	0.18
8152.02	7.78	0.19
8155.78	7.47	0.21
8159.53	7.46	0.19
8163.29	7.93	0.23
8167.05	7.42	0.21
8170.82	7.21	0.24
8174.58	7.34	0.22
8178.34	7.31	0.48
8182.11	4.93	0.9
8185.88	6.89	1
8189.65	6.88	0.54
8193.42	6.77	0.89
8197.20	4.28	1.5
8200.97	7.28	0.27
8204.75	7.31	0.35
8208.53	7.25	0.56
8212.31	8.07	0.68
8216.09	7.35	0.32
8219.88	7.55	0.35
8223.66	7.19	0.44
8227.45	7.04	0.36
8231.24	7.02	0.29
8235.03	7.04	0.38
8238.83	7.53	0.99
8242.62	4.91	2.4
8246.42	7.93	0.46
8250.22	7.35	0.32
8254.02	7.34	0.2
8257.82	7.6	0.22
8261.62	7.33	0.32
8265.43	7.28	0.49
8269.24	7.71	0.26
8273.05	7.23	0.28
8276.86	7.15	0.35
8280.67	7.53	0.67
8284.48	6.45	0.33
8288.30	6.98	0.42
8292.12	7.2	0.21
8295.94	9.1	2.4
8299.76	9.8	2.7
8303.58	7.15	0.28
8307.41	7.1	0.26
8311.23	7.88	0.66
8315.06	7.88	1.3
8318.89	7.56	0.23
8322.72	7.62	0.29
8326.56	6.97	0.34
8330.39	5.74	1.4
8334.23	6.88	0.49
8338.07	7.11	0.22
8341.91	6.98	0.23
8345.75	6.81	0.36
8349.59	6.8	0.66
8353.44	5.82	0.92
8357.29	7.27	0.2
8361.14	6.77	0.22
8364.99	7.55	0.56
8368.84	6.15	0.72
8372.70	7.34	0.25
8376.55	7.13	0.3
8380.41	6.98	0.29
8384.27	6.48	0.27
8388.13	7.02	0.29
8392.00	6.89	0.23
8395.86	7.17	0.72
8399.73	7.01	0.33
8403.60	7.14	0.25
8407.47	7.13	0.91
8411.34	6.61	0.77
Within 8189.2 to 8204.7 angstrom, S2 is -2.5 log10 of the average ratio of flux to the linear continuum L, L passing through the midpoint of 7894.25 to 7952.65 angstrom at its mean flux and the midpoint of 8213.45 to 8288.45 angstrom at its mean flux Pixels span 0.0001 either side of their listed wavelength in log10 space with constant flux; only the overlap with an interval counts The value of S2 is 0.12 mag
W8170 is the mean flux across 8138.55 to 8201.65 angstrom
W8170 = 7.01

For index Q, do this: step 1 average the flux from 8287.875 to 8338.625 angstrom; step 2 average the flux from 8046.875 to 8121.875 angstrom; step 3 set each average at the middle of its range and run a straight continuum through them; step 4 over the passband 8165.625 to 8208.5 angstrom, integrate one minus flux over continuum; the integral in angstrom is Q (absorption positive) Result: 3.8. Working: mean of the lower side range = 7.22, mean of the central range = 6.71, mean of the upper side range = 7.52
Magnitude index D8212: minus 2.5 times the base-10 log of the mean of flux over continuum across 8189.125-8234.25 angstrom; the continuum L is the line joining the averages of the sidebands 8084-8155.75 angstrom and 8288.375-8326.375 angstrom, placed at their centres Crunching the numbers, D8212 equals 0.09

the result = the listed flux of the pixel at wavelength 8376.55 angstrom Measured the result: 7.13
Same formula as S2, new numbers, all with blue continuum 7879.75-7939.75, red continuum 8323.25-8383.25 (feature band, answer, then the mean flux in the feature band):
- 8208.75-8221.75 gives -0.12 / 7.6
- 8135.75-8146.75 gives -0.10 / 7.42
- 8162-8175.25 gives -0.11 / 7.46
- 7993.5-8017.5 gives -0.10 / 7.33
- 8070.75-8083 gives -0.10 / 7.38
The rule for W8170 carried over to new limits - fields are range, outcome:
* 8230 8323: 7.43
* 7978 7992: 7.42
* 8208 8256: 7.2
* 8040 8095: 7.26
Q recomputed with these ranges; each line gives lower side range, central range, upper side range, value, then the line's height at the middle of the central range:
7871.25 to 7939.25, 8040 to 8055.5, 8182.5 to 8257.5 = -0.7 angstrom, 6.82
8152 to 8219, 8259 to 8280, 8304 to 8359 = -1.0 angstrom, 7.03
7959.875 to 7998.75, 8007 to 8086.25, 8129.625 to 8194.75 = -0.5 angstrom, 7.25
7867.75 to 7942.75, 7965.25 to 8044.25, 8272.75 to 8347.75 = -4.6 angstrom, 6.89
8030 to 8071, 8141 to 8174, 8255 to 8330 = -0.6 angstrom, 7.36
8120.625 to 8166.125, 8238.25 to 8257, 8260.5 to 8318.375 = 1.4 angstrom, 7.57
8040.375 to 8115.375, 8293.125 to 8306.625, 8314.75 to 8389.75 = -2.8 angstrom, 6.98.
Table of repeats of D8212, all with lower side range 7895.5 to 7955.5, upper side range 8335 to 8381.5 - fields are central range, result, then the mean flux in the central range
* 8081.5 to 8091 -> -0.093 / 7.3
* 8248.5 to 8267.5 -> -0.086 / 7.38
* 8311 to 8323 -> -0.129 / 7.73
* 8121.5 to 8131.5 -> -0.109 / 7.44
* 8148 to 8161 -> -0.126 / 7.58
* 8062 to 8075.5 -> -0.113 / 7.43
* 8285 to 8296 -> -0.080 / 7.36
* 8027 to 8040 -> -0.088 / 7.23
